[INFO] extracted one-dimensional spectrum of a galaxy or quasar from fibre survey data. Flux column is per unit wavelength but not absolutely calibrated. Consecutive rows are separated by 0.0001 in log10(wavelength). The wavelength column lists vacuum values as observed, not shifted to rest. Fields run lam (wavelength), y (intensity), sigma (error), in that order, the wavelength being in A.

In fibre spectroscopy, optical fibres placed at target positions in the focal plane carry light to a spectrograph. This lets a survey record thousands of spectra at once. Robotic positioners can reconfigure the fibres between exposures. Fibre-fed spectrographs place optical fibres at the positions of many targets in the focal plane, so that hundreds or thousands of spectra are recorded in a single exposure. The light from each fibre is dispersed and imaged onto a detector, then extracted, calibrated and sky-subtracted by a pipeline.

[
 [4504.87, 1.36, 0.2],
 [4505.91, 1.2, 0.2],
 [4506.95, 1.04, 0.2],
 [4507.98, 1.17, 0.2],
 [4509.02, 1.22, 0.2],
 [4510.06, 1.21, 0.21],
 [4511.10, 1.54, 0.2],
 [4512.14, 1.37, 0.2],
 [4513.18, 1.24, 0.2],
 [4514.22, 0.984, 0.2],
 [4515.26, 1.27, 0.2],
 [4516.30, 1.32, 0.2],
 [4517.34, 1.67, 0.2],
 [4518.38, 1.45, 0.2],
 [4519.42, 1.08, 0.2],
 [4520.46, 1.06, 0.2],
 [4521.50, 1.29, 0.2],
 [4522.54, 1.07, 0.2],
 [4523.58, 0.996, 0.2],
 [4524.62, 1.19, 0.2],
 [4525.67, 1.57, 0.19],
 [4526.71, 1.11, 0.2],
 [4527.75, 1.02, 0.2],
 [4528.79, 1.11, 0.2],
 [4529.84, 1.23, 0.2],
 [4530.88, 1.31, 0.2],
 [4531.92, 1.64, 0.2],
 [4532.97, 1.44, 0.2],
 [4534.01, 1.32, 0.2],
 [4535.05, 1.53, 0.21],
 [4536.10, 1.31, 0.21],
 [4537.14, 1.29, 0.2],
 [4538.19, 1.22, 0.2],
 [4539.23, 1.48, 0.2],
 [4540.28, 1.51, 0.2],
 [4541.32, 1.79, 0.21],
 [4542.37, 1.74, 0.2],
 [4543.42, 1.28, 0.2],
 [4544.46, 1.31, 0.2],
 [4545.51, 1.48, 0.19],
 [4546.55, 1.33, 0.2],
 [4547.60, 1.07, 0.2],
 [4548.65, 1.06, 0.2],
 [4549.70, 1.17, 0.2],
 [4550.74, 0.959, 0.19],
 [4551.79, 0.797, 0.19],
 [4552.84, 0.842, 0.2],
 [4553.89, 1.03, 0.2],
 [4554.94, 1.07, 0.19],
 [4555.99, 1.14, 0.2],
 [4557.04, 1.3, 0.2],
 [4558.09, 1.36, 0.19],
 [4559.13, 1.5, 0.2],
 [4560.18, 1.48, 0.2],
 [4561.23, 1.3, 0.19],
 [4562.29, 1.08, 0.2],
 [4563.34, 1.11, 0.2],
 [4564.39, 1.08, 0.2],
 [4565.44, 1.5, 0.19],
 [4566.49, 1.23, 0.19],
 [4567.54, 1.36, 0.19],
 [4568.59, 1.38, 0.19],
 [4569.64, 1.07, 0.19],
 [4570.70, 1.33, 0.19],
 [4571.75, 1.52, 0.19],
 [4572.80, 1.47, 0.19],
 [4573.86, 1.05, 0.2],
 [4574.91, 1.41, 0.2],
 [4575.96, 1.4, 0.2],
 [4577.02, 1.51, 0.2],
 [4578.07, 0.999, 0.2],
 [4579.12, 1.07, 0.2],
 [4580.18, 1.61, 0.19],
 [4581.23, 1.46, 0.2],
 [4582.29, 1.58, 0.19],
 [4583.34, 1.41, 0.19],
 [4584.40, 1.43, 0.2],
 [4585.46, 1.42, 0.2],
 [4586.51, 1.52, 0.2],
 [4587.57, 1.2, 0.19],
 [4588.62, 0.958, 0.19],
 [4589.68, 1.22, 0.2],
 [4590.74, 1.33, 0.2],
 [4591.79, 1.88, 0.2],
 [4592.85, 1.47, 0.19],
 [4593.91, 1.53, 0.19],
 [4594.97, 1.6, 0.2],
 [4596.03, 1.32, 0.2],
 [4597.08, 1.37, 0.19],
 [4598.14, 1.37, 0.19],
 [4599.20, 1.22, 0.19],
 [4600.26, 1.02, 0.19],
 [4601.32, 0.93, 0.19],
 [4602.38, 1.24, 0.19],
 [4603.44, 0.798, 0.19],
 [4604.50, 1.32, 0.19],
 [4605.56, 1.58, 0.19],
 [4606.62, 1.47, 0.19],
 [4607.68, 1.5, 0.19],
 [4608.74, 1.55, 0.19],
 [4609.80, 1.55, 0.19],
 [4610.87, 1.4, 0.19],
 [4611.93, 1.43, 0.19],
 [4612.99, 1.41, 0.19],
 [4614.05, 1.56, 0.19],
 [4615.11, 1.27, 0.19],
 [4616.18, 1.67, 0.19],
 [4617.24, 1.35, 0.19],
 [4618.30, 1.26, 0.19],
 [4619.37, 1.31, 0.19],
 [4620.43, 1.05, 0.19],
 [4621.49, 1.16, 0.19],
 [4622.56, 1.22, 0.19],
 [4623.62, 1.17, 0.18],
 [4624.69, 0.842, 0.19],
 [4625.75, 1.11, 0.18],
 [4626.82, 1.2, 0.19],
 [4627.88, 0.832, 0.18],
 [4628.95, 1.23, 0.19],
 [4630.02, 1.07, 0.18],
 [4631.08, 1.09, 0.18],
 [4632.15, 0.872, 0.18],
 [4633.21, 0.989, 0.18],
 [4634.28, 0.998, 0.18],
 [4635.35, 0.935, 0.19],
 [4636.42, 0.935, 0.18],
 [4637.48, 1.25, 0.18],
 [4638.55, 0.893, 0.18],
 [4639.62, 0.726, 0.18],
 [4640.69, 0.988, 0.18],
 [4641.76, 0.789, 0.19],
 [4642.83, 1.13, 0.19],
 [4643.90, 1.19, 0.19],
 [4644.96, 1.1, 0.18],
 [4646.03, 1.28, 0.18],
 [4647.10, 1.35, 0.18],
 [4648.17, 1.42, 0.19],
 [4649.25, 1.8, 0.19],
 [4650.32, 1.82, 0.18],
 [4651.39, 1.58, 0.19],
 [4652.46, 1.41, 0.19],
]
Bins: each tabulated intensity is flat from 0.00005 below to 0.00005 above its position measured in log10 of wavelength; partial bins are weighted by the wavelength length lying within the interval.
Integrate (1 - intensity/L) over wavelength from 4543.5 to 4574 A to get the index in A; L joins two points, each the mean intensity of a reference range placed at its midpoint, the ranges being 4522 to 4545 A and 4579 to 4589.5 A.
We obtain 2.99 A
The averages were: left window 1.34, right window 1.37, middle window 1.22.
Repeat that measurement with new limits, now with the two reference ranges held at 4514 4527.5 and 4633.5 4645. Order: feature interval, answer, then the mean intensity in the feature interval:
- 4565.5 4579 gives -2.2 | 1.31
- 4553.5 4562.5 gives -0.8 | 1.26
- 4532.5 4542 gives -1.9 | 1.44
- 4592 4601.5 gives -2.4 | 1.35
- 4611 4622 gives -3.3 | 1.35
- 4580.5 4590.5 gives -2.3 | 1.36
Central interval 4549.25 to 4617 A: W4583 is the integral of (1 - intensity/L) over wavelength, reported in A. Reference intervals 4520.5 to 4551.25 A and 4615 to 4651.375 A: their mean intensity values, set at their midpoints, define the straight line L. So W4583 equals -4.7 A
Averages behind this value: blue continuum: 1.3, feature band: 1.32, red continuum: 1.16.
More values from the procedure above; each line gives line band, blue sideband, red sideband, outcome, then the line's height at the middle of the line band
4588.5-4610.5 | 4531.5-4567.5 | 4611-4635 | -2.4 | 1.22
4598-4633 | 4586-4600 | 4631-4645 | -1.8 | 1.18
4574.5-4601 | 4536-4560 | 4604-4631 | -1.8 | 1.28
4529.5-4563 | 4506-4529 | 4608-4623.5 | -0.6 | 1.27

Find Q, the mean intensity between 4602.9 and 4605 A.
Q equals 1.06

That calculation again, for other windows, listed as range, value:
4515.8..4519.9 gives 1.38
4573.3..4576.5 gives 1.29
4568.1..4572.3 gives 1.33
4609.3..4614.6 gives 1.47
